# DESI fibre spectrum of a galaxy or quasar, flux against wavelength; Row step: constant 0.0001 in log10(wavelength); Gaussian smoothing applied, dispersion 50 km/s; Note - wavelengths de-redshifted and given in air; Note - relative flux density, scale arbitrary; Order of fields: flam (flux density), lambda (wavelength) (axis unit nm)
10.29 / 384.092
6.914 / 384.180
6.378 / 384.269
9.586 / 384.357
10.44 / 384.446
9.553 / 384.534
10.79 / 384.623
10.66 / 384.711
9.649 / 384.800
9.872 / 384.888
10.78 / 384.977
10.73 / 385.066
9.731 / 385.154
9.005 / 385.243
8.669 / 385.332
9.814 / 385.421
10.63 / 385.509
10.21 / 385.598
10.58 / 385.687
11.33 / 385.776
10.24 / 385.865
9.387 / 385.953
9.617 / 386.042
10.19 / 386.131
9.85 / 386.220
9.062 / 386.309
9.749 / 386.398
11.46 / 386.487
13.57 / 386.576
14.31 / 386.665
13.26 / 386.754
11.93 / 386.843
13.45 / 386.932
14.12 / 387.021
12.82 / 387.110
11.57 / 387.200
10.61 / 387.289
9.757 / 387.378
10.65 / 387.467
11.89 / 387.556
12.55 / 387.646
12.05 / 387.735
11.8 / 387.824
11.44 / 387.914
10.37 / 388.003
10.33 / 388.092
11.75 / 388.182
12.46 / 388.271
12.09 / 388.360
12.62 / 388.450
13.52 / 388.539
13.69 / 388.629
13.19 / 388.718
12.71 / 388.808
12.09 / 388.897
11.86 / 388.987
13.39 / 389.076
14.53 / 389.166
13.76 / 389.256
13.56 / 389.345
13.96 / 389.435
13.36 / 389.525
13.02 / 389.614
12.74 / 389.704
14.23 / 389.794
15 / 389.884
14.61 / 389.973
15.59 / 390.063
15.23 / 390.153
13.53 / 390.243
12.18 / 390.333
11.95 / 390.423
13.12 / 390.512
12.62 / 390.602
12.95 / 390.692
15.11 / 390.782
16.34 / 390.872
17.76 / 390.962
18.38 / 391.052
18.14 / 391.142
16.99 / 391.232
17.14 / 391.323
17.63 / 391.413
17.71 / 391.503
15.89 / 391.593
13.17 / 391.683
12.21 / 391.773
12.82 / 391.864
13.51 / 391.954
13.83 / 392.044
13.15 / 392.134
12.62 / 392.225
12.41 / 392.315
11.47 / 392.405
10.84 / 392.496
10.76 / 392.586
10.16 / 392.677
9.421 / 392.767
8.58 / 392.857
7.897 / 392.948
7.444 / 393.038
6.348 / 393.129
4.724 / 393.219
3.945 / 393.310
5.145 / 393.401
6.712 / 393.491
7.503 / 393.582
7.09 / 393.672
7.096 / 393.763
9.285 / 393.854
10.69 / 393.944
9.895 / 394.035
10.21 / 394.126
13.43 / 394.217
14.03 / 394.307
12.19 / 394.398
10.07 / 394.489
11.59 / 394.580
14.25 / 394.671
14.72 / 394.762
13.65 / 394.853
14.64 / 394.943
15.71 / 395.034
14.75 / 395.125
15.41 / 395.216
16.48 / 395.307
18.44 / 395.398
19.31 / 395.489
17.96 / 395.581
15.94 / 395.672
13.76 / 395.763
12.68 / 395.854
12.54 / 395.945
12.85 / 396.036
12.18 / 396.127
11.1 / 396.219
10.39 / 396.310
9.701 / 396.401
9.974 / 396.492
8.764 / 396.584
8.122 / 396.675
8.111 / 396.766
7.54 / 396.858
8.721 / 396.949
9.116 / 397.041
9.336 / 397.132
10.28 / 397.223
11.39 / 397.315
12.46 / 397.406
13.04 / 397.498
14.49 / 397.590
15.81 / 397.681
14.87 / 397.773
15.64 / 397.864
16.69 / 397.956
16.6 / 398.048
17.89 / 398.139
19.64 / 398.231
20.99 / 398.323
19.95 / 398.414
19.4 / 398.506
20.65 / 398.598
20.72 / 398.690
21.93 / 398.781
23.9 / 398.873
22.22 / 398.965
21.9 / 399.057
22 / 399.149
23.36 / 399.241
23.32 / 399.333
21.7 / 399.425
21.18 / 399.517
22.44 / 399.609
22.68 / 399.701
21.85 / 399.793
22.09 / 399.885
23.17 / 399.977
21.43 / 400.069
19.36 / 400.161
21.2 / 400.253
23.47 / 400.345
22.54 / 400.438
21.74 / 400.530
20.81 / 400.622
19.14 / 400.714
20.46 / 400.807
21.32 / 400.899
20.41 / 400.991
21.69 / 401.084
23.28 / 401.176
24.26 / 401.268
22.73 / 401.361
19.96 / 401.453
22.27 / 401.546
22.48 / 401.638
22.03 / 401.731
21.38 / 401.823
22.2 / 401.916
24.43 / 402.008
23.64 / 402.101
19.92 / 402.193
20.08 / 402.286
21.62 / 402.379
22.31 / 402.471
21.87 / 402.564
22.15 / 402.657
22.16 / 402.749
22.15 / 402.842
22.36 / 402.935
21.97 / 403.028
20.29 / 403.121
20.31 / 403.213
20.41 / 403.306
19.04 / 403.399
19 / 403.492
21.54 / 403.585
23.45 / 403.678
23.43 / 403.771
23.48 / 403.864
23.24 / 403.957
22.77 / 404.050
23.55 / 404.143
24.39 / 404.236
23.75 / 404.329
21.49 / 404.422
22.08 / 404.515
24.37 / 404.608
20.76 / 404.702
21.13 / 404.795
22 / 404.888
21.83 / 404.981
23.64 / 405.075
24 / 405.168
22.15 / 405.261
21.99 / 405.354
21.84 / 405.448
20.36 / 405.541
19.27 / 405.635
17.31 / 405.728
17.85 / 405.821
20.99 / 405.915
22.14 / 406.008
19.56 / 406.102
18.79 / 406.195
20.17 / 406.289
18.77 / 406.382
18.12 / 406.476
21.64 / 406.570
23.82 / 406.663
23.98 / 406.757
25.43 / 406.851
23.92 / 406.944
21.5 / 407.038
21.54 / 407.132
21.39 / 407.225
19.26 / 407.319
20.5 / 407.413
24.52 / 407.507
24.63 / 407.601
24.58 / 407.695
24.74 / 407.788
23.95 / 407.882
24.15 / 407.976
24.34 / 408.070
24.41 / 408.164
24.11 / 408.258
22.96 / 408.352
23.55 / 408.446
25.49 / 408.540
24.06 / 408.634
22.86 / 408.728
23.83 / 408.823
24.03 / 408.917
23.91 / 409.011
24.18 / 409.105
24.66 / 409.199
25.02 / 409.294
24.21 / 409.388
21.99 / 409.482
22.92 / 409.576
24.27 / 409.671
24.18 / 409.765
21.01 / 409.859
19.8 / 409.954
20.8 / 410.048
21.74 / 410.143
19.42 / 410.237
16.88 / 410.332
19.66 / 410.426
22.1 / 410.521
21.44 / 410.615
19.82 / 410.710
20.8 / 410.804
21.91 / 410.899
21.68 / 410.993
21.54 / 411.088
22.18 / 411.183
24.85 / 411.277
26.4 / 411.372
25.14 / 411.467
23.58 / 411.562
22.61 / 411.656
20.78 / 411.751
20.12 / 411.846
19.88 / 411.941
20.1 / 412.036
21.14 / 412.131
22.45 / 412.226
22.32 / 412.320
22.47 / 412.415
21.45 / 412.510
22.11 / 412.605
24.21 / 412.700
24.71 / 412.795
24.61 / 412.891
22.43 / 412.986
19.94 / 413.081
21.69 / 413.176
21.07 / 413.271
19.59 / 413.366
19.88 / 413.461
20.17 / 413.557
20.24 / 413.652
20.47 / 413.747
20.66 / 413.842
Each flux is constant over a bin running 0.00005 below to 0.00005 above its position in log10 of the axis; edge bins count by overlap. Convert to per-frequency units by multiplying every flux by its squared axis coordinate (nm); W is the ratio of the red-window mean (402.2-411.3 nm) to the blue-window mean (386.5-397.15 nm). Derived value 1.9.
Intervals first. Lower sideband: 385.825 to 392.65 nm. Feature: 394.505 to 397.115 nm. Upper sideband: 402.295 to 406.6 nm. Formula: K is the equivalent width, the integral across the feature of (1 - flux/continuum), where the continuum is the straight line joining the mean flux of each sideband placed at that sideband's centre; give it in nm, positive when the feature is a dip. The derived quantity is 0.606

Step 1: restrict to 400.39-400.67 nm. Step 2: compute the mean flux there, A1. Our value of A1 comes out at 21.7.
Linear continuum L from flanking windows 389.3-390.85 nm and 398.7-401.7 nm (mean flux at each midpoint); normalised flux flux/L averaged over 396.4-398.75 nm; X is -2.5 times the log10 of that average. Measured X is 0.39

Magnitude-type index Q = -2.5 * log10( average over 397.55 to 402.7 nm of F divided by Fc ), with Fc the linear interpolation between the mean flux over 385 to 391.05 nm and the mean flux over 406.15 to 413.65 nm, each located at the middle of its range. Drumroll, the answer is -0.18 mag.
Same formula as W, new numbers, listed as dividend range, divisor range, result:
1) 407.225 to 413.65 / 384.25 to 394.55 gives 2.12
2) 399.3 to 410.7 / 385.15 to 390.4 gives 1.99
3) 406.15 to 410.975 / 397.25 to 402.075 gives 1.15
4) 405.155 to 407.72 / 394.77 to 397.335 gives 1.80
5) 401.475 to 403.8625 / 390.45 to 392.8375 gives 1.64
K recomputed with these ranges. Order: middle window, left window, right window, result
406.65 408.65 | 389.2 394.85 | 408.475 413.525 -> -0.29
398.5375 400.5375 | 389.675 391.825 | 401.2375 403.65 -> -0.20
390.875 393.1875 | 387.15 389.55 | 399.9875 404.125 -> 0.26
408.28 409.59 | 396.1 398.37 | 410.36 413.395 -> -0.25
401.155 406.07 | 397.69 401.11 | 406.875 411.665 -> -0.05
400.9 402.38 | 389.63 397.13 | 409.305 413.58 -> -0.47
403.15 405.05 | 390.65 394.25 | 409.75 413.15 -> -0.45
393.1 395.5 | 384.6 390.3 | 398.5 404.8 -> 0.79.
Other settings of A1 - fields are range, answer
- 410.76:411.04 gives 21.5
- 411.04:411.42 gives 23.7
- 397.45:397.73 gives 14.4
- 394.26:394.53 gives 12.2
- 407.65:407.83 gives 24.8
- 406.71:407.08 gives 23.7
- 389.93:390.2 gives 15.1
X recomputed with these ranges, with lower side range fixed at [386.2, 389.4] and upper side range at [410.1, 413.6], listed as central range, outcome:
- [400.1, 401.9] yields -0.23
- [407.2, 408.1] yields -0.16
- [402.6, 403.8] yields -0.17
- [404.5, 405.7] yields -0.15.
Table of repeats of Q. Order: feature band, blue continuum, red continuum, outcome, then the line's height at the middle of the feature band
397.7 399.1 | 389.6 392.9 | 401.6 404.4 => -0.033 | 18.8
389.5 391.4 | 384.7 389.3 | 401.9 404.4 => -0.082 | 13.7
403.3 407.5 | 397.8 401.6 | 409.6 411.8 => -0.006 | 21.5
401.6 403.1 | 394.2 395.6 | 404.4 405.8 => -0.119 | 19.7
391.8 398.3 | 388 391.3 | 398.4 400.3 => 0.469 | 18.2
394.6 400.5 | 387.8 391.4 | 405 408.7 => 0.078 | 17.7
